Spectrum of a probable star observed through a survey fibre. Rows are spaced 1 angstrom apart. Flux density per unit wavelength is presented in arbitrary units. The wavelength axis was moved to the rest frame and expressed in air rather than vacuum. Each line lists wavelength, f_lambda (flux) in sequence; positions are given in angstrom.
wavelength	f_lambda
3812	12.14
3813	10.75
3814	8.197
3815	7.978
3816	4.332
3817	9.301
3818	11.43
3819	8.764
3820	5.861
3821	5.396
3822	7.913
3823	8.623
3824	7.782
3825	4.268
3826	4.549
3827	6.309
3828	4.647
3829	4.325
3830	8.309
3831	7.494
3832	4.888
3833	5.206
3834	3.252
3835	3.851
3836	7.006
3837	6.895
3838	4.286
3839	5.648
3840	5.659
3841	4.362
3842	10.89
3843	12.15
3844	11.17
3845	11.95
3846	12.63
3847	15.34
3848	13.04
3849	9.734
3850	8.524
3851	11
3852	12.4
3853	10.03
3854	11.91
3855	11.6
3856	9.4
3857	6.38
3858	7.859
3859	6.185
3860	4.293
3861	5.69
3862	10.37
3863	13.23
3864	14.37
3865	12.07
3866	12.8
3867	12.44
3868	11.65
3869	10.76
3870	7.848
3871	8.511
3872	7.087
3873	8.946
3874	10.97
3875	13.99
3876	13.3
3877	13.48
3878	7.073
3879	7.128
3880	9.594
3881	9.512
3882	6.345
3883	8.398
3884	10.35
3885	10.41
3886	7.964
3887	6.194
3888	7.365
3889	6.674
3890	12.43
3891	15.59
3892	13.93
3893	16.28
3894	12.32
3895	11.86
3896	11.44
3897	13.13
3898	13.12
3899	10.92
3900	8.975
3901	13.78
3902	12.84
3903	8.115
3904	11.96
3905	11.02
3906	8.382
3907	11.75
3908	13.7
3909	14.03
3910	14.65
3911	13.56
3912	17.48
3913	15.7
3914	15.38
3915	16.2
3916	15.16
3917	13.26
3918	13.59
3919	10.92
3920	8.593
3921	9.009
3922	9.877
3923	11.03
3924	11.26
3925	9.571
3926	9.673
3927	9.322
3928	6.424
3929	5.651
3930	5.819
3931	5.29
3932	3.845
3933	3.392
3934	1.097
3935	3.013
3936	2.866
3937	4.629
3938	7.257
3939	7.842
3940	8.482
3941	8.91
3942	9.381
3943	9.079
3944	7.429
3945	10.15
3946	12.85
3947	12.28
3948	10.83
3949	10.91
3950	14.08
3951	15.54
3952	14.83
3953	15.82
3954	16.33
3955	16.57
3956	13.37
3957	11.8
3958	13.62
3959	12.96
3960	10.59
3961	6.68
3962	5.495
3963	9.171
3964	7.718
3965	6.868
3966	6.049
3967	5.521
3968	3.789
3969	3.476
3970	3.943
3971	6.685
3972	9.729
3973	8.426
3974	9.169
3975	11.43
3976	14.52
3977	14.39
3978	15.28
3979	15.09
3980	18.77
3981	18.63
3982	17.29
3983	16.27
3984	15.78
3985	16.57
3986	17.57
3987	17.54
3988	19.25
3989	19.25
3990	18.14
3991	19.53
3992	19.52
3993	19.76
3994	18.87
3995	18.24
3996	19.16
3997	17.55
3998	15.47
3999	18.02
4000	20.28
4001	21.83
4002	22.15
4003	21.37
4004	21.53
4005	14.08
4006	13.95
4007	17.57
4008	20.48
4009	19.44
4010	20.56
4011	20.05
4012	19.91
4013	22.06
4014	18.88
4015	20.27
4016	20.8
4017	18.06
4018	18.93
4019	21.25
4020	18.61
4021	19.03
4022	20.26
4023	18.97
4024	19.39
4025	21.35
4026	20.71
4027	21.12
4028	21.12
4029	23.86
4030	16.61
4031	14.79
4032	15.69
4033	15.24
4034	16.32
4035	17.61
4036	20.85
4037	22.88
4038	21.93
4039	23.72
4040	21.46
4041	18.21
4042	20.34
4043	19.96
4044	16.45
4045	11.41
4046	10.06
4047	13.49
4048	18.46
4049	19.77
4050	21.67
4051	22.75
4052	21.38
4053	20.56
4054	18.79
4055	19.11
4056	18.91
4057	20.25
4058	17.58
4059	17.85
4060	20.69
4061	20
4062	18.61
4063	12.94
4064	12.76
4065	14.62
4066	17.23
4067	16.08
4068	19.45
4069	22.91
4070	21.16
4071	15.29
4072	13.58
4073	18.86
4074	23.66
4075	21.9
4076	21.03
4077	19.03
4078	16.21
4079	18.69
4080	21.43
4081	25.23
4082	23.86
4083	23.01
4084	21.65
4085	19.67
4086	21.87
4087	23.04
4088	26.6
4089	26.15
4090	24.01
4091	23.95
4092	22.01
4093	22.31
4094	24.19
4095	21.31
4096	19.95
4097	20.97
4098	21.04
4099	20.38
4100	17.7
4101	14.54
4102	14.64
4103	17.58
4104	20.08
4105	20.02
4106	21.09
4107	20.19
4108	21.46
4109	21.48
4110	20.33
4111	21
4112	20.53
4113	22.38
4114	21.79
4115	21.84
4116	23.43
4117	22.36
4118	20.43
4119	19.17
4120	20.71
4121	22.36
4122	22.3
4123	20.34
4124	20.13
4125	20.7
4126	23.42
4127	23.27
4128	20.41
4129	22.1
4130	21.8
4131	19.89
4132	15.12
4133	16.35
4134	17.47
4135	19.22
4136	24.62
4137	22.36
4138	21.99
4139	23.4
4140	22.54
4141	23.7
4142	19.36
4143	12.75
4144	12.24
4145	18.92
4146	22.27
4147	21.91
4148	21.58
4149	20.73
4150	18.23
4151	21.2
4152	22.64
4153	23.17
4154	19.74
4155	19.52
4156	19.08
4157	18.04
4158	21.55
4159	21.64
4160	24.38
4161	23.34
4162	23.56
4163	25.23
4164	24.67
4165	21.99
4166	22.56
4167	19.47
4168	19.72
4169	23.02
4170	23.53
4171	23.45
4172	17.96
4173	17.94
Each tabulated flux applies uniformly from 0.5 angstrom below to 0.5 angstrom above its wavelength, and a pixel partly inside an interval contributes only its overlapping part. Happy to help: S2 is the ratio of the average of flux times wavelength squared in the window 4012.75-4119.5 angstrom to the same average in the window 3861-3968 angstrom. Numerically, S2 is 2.1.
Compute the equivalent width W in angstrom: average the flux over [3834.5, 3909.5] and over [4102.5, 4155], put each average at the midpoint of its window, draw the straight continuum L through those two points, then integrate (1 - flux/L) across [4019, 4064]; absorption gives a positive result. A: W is -4.7 angstrom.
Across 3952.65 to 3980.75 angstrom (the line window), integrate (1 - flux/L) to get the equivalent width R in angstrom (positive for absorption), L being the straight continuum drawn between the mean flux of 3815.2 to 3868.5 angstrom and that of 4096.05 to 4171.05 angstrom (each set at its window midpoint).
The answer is 6.56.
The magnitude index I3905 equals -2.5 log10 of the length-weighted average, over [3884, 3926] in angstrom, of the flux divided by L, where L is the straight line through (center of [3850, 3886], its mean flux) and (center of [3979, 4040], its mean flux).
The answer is 0.034 mag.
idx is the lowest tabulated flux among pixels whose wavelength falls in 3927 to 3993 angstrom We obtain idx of 1.097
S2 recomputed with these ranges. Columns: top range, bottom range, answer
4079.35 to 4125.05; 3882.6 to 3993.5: 2.04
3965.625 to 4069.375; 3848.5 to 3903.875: 1.82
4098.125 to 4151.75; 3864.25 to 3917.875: 1.98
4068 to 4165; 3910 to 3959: 2.19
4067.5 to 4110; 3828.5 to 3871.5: 2.60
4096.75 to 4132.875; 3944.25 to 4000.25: 1.63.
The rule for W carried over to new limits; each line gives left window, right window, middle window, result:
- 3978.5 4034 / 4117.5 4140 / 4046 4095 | -0.25 angstrom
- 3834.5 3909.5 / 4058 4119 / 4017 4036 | -1.75 angstrom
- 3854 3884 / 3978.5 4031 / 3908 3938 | 7.89 angstrom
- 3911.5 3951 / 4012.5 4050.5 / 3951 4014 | -1.81 angstrom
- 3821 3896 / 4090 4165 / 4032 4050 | -1.16 angstrom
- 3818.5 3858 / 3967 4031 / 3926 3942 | 9.09 angstrom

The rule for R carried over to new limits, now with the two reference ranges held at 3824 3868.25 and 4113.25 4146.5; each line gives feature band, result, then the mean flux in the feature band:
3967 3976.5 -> 4.20 angstrom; 7.78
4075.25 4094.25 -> -3.65 angstrom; 22.3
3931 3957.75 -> 6.68 angstrom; 9.67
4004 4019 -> -3.37 angstrom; 19.1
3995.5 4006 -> -2.61 angstrom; 18.9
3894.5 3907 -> -0.47 angstrom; 11.3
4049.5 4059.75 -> -1.48 angstrom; 19.9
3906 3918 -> -3.08 angstrom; 14.3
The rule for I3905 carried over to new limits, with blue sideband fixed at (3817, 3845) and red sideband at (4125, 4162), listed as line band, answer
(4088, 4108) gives -0.12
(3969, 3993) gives -0.10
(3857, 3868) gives -0.19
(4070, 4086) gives -0.15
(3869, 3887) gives -0.06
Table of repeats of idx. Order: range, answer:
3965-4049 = 3.476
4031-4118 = 10.06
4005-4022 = 13.95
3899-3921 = 8.115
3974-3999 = 9.169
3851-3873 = 4.293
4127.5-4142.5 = 15.12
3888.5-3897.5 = 6.674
